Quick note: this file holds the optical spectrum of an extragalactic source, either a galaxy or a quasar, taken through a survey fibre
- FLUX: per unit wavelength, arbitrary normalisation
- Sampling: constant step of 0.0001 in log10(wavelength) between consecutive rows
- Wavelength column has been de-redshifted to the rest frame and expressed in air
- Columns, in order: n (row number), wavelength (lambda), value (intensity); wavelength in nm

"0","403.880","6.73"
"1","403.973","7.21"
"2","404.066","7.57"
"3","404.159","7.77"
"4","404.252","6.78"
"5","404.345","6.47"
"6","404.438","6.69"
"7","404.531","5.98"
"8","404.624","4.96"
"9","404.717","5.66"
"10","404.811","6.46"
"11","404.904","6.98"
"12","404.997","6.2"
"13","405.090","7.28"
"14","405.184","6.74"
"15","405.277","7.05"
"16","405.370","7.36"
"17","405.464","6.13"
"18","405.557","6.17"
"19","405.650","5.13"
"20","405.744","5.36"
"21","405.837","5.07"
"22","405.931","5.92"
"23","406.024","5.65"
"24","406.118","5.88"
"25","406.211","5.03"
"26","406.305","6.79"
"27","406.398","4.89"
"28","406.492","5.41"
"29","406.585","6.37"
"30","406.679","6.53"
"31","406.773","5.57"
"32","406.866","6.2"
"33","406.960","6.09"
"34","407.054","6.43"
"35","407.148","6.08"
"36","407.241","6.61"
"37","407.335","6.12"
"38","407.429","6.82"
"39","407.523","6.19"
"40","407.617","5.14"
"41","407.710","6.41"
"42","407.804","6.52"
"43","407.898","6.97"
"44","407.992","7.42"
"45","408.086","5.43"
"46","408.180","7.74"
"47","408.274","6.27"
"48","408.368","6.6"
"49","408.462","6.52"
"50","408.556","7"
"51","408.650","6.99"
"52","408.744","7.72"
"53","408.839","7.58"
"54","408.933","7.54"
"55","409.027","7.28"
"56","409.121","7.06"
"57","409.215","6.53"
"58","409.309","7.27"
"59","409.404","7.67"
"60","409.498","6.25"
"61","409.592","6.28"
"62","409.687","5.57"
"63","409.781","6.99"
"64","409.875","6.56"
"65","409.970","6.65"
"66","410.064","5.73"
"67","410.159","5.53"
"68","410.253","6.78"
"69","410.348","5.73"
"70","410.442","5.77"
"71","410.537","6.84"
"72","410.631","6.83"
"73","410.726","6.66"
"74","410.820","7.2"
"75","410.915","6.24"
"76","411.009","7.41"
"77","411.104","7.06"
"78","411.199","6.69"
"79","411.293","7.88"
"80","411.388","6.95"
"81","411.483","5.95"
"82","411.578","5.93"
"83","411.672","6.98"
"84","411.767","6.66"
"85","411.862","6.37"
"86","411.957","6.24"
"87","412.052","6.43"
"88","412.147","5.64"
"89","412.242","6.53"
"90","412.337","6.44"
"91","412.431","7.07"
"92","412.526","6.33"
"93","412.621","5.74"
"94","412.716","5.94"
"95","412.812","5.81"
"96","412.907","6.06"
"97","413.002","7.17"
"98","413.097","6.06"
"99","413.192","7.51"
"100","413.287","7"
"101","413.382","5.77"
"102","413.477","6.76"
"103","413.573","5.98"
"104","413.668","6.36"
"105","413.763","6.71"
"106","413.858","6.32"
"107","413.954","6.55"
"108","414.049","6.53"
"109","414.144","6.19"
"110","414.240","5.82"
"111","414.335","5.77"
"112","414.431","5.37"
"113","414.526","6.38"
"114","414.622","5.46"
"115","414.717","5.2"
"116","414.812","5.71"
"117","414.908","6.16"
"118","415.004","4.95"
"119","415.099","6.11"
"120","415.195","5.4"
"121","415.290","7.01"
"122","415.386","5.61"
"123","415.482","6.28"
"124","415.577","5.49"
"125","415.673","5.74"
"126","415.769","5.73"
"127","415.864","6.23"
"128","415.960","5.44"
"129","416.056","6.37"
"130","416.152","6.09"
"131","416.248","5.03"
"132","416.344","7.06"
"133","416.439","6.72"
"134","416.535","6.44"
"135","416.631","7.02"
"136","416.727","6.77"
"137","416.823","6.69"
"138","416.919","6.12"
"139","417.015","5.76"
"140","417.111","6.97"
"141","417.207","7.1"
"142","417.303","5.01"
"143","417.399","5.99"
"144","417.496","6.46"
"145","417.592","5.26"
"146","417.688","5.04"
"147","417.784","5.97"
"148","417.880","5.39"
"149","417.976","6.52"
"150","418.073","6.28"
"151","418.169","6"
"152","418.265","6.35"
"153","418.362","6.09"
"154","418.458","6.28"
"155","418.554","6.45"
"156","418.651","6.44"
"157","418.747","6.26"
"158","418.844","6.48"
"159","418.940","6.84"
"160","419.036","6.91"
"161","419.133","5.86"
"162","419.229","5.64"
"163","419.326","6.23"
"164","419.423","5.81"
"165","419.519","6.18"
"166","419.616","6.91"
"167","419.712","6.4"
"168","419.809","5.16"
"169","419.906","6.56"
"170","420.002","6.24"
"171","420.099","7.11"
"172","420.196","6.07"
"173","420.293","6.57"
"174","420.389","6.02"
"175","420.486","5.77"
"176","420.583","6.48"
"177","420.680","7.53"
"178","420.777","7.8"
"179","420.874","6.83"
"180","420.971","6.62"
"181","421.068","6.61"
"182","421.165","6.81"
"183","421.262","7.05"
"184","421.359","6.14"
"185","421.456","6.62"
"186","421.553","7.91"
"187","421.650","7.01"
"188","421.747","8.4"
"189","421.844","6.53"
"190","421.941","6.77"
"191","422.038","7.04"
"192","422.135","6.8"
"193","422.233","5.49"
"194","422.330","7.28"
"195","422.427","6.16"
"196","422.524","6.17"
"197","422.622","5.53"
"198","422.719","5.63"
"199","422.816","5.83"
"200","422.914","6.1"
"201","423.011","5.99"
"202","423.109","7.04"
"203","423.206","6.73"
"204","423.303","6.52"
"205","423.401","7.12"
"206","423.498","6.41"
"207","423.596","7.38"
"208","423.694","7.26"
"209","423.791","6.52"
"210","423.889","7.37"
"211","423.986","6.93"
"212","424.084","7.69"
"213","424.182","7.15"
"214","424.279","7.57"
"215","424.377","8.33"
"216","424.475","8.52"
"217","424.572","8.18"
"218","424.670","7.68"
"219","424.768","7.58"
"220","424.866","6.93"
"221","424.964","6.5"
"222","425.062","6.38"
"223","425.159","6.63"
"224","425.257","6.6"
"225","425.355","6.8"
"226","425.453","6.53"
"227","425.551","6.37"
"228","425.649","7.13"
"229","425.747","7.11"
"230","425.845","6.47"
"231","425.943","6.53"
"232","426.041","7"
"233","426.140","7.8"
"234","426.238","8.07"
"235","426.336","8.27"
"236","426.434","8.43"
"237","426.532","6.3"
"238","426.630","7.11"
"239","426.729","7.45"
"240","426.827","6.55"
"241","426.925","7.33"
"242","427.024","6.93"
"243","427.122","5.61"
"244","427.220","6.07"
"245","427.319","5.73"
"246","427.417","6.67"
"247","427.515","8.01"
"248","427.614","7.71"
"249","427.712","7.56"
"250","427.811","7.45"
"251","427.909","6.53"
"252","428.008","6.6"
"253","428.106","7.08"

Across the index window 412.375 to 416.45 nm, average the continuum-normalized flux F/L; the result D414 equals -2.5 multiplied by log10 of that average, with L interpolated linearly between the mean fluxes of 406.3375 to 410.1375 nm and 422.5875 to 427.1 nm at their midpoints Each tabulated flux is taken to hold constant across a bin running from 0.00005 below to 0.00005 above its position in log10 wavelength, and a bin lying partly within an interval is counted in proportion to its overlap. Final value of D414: 0.10 mag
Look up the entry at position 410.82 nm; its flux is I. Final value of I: 7.2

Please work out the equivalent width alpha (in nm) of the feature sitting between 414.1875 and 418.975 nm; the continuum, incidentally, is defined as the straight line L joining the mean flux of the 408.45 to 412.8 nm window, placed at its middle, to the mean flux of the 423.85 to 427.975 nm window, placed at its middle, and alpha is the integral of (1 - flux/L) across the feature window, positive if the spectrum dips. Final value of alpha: 0.53 nm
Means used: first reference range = 6.62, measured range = 6.06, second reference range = 7.13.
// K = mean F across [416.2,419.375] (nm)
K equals 6.22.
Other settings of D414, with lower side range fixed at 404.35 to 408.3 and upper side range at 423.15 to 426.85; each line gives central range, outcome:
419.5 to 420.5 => 0.100 mag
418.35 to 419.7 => 0.086 mag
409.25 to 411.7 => -0.031 mag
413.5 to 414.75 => 0.089 mag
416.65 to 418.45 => 0.110 mag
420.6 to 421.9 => -0.013 mag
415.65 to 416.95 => 0.075 mag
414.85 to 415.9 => 0.136 mag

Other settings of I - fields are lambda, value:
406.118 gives 5.88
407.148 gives 6.08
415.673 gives 5.74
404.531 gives 5.98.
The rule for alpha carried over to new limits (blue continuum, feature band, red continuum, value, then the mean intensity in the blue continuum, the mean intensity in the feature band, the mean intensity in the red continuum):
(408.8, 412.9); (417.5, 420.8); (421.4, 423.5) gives 0.168 nm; 6.56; 6.25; 6.6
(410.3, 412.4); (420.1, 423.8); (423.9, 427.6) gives 0.169 nm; 6.57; 6.65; 7.11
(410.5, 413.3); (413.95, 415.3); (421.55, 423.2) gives 0.147 nm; 6.58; 5.86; 6.54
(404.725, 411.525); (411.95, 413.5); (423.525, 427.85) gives 0.061 nm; 6.46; 6.38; 7.14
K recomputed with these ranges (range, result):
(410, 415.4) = 6.31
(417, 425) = 6.59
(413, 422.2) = 6.31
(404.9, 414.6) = 6.42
